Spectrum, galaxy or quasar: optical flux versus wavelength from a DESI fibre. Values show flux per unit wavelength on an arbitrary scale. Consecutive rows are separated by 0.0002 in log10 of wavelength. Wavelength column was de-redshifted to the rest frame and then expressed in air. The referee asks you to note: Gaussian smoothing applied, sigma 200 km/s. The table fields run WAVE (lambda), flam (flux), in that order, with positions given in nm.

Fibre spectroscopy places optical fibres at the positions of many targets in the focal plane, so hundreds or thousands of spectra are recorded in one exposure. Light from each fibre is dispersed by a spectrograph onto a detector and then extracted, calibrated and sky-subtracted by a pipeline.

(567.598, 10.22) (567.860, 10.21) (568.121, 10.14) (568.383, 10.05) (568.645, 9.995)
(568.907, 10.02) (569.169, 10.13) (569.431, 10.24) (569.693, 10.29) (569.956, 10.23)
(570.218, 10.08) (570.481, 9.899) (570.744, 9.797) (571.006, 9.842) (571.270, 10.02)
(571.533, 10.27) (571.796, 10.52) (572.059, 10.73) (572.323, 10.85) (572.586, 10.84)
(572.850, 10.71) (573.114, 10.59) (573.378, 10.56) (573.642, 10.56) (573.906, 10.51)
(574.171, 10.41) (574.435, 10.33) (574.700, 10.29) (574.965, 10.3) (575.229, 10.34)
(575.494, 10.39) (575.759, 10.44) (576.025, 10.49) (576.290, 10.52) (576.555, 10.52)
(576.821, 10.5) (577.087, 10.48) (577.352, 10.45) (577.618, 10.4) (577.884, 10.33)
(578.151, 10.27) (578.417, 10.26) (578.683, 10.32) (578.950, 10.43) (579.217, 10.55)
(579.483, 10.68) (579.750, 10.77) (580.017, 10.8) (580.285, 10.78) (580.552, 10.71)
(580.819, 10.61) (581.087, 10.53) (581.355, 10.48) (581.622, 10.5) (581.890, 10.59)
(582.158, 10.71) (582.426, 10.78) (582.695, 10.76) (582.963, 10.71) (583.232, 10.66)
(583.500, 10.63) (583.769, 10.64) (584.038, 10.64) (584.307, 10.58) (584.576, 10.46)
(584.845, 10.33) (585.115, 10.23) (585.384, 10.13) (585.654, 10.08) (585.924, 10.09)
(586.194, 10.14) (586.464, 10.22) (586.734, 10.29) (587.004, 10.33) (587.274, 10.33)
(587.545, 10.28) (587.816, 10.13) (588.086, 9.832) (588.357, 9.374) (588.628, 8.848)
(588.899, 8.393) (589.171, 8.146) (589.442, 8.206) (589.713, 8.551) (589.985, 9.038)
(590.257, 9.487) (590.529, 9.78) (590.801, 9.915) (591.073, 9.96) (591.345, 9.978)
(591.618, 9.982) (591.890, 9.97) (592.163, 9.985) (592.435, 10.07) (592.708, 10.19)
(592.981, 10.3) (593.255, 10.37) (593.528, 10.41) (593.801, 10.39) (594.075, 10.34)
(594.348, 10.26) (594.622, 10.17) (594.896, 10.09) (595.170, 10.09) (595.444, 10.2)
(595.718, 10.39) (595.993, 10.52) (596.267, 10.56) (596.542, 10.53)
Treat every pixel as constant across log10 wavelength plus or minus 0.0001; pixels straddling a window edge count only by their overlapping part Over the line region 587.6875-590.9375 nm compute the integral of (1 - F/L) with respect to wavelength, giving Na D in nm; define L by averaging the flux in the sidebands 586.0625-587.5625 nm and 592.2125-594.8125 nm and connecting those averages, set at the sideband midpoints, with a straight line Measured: 0.36 nm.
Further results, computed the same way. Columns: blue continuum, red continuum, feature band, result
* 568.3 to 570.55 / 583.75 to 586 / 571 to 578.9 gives -0.19 nm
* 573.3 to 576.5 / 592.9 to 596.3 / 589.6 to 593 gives 0.18 nm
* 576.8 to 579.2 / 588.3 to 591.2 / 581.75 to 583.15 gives -0.12 nm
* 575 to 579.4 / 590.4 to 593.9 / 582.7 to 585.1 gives -0.07 nm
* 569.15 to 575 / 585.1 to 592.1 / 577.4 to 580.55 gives -0.14 nm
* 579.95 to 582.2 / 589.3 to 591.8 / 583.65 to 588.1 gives -0.12 nm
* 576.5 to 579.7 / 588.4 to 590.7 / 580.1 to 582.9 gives -0.19 nm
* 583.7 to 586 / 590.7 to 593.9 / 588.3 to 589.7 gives 0.23 nm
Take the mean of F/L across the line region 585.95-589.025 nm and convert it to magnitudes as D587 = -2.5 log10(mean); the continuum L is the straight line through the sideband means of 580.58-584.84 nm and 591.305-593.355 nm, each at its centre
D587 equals 0.06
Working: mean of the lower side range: 10.6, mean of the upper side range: 10.1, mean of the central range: 9.85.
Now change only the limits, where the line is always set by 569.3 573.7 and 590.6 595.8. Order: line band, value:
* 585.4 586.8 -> 0.007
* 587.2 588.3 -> 0.014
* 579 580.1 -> -0.041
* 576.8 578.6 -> -0.009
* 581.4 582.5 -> -0.039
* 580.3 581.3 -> -0.037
